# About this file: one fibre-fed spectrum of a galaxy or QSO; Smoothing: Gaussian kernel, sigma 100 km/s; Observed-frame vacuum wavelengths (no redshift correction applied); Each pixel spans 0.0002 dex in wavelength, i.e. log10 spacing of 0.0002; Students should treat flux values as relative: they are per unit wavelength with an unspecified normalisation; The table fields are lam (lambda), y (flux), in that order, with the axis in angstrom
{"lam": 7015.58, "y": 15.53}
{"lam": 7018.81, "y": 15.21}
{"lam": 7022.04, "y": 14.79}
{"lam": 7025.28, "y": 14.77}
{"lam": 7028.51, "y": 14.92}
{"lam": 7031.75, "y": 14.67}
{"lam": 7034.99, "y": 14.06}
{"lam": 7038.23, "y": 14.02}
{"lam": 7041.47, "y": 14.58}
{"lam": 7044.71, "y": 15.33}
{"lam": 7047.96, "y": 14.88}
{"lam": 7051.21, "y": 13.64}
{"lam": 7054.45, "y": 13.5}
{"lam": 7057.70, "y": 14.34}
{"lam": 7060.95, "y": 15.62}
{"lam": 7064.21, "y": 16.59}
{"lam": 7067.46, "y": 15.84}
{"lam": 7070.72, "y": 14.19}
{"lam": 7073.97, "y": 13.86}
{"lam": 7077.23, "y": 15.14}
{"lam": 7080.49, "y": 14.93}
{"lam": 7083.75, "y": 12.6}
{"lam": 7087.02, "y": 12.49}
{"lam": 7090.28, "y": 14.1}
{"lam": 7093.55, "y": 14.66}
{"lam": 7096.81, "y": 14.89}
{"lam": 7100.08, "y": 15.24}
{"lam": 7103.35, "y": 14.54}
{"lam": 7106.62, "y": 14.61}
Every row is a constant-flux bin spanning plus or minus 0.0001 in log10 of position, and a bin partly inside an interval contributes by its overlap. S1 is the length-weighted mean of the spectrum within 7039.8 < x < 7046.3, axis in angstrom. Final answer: 15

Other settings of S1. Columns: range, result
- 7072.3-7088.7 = 13.8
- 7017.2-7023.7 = 15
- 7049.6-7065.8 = 14.7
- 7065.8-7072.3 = 15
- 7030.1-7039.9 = 14.3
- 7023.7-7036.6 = 14.6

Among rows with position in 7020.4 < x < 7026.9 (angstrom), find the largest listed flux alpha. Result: 14.79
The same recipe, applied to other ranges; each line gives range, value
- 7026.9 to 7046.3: 15.33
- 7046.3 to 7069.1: 16.59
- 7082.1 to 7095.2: 14.66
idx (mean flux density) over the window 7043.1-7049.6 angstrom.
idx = 15.1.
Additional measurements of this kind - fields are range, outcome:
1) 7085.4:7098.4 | 14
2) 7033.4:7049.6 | 14.6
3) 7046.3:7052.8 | 14.2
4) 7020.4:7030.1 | 14.8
